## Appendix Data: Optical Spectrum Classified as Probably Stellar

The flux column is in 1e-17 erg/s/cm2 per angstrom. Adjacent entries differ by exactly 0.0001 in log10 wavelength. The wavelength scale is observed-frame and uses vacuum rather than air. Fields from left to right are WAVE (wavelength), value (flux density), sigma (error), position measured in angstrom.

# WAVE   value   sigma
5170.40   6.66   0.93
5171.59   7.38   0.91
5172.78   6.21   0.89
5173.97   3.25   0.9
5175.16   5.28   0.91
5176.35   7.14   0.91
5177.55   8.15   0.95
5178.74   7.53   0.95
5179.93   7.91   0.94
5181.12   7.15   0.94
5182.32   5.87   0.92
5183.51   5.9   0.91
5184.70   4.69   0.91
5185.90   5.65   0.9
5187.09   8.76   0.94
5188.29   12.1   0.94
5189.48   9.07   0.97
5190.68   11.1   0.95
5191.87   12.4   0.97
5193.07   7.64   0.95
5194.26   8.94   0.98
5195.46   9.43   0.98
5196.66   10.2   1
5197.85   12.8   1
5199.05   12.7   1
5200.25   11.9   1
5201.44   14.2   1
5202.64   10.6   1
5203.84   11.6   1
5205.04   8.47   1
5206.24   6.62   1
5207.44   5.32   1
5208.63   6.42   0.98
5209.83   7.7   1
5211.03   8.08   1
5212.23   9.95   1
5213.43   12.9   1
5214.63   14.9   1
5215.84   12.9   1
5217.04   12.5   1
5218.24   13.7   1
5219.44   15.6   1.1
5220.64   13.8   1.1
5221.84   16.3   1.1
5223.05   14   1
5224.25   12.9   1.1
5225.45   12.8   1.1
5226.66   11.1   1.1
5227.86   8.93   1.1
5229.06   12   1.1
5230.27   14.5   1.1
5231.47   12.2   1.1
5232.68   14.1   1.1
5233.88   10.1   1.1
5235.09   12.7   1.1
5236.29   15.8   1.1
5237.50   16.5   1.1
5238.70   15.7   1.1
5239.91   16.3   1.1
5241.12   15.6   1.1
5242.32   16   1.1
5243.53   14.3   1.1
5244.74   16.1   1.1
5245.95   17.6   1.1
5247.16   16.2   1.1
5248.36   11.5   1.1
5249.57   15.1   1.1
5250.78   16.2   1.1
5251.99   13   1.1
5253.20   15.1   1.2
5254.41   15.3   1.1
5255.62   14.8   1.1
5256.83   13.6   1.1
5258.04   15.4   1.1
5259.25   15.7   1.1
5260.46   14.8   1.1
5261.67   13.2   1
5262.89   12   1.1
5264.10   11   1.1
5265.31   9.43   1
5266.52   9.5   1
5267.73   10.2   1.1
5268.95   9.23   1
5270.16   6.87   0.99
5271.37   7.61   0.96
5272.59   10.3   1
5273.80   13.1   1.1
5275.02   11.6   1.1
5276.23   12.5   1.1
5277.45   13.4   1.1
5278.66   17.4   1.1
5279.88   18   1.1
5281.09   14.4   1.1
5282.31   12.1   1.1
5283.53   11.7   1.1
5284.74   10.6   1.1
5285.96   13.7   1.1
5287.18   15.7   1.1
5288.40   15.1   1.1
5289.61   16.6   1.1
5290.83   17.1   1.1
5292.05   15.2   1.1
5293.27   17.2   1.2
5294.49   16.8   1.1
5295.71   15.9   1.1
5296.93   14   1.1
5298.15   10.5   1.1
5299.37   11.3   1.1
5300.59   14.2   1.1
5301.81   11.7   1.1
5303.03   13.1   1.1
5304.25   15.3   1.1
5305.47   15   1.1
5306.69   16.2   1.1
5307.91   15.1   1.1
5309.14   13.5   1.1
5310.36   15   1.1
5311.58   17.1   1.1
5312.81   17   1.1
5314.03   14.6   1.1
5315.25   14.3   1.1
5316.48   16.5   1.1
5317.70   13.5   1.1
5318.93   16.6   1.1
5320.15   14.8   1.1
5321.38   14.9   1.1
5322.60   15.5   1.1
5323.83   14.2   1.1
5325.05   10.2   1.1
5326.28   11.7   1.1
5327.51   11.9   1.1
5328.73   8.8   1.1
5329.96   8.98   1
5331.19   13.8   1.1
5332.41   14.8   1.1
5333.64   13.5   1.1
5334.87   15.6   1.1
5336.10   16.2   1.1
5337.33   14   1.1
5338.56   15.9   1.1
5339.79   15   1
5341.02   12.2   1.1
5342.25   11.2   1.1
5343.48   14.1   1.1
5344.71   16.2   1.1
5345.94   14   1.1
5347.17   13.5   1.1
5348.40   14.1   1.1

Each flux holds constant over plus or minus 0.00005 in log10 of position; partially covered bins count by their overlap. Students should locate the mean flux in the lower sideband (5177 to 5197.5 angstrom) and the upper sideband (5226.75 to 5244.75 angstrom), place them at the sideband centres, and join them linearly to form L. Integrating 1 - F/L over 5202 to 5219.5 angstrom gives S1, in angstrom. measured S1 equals 1.3 angstrom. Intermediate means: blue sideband 8.44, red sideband 13.9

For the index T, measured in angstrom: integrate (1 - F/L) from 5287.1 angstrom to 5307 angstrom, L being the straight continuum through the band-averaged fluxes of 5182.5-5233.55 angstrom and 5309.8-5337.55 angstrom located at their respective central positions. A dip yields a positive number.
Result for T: -2.1 angstrom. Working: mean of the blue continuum 10.9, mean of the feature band 14.7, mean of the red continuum 14.1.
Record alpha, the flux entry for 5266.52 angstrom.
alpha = 9.5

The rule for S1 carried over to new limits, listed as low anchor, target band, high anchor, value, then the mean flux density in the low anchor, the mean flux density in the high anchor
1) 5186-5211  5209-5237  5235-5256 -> 0.2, 9.77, 15.3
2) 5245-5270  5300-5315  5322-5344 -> -1.8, 13.4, 13.2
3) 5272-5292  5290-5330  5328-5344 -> -1.7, 14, 13.4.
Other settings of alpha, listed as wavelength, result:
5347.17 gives 13.5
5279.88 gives 18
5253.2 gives 15.1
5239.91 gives 16.3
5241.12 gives 15.6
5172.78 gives 6.21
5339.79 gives 15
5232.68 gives 14.1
